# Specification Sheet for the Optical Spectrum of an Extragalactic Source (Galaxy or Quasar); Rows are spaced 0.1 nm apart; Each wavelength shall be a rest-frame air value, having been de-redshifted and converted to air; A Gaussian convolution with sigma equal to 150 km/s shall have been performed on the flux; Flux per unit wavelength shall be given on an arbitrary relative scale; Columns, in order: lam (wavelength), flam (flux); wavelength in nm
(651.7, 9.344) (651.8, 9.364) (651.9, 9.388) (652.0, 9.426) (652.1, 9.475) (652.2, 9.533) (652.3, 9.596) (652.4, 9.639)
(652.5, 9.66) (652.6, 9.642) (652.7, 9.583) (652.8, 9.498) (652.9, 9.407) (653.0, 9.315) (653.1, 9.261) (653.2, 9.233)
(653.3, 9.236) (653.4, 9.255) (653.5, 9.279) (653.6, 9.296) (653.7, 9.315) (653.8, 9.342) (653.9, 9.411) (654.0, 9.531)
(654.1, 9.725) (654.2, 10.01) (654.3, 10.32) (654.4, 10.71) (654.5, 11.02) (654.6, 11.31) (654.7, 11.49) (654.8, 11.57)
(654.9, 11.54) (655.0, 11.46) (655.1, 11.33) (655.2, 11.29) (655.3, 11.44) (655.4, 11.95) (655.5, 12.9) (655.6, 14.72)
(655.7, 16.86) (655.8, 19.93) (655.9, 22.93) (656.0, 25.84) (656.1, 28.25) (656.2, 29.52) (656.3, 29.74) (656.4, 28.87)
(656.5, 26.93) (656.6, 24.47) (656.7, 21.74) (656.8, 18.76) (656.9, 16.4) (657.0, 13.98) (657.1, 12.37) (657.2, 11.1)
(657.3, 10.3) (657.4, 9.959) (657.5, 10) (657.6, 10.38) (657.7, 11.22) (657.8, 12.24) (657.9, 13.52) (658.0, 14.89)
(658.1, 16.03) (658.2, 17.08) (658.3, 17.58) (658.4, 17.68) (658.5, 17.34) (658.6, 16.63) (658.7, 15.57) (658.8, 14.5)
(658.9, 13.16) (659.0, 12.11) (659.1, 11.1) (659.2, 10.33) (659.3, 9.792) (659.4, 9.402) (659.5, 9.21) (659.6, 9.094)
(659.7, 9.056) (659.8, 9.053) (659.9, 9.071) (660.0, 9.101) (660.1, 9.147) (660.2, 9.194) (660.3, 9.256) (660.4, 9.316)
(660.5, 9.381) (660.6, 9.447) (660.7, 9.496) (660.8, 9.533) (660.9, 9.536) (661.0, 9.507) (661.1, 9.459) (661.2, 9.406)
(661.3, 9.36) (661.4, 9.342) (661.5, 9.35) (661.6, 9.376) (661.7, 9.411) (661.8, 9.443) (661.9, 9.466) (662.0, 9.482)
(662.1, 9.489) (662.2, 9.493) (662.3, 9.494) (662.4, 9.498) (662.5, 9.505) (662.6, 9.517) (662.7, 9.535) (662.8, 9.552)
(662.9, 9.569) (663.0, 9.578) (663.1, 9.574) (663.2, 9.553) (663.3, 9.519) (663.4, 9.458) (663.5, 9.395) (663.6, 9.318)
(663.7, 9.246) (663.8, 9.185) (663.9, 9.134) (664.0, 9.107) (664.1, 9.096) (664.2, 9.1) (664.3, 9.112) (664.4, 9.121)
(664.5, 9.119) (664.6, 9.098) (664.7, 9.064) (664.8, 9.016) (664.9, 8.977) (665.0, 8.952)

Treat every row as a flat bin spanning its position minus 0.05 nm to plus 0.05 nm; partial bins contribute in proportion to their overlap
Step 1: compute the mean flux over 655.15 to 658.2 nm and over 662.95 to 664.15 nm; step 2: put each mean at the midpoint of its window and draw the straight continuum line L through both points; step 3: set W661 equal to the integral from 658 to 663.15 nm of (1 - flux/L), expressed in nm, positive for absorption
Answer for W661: 0.83 nm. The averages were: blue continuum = 17.3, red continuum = 9.35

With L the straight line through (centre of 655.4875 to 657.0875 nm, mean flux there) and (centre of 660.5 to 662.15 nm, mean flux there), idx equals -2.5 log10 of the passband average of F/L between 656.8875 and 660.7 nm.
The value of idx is 0.30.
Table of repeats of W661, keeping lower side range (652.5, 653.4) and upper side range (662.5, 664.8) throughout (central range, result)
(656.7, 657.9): -0.45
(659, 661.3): -0.04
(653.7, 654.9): -0.13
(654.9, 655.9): -0.48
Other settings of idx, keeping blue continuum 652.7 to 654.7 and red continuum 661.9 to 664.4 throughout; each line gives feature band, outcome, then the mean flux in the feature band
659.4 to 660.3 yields 0.04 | 9.14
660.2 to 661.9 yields 0.01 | 9.41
